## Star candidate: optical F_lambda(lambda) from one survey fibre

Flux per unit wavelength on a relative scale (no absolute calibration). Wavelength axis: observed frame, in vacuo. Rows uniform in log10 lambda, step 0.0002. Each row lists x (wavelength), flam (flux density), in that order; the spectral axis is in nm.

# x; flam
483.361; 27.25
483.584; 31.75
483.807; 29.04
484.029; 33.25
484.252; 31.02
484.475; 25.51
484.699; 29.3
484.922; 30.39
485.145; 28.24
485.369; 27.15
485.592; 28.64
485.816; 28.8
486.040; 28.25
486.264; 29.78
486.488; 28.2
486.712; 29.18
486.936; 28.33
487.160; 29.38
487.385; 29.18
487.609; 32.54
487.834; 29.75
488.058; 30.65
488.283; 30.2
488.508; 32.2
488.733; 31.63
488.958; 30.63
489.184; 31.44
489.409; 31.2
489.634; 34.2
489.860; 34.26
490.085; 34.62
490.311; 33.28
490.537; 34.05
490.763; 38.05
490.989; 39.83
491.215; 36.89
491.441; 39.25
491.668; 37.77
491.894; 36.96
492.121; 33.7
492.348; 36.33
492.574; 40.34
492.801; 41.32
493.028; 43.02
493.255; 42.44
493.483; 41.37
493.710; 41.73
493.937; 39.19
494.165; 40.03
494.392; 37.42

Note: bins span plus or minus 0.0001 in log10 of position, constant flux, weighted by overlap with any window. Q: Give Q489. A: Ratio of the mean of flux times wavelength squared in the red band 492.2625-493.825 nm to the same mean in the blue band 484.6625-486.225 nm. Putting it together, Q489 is 1.5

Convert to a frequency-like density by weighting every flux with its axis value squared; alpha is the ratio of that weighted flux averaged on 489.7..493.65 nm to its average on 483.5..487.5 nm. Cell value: 1.3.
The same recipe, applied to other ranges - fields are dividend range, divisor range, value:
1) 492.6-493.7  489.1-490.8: 1.26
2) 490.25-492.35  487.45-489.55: 1.19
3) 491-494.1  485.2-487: 1.41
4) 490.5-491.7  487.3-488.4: 1.26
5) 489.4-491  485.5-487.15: 1.23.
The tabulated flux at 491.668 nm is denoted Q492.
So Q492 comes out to 37.77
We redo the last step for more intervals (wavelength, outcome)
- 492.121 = 33.7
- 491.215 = 36.89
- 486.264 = 29.78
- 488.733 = 31.63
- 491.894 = 36.96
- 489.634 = 34.2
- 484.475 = 25.51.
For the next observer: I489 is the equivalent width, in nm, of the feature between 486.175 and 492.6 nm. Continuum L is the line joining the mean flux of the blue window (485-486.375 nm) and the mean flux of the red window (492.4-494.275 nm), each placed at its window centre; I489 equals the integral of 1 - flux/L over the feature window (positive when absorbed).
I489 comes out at 0.26 nm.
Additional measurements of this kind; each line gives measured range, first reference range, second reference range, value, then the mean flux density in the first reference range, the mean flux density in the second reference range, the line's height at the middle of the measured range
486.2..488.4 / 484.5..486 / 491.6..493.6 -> 0.125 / 28.5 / 39.3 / 31.5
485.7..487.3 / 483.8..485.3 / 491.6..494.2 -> 0.150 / 29.5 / 39.5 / 31.8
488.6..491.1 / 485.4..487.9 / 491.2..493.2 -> 0.054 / 29.2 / 38.6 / 34.6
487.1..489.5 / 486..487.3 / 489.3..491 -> 0.057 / 28.9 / 34.7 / 31.6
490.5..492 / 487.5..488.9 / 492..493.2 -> -0.044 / 31.1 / 39.1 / 36.7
